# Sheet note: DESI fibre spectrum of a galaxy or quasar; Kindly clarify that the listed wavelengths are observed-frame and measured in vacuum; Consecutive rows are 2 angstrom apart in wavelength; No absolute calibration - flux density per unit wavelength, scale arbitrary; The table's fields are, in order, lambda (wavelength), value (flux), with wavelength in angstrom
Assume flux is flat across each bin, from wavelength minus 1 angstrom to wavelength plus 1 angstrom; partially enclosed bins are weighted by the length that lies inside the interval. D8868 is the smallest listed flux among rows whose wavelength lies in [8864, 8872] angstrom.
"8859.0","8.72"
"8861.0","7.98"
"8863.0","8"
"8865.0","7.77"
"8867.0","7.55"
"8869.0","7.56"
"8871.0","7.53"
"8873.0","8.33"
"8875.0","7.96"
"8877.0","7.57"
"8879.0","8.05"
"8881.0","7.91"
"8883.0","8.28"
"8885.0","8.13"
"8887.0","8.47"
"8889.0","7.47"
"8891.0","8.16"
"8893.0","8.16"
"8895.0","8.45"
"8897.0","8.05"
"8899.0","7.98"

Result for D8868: 7.53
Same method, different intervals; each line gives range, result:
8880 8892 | 7.47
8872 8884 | 7.57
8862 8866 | 7.77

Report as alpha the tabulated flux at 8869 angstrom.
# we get 7.56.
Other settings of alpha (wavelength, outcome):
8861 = 7.98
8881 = 7.91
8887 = 8.47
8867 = 7.55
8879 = 8.05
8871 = 7.53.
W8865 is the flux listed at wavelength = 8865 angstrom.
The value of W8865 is 7.77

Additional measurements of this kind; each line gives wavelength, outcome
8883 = 8.28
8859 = 8.72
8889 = 7.47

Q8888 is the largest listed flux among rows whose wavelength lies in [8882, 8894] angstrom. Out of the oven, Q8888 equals 8.47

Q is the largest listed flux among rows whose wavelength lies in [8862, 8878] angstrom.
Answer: 8.33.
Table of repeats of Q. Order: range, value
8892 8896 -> 8.45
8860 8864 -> 8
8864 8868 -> 7.77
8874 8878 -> 7.96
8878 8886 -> 8.28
